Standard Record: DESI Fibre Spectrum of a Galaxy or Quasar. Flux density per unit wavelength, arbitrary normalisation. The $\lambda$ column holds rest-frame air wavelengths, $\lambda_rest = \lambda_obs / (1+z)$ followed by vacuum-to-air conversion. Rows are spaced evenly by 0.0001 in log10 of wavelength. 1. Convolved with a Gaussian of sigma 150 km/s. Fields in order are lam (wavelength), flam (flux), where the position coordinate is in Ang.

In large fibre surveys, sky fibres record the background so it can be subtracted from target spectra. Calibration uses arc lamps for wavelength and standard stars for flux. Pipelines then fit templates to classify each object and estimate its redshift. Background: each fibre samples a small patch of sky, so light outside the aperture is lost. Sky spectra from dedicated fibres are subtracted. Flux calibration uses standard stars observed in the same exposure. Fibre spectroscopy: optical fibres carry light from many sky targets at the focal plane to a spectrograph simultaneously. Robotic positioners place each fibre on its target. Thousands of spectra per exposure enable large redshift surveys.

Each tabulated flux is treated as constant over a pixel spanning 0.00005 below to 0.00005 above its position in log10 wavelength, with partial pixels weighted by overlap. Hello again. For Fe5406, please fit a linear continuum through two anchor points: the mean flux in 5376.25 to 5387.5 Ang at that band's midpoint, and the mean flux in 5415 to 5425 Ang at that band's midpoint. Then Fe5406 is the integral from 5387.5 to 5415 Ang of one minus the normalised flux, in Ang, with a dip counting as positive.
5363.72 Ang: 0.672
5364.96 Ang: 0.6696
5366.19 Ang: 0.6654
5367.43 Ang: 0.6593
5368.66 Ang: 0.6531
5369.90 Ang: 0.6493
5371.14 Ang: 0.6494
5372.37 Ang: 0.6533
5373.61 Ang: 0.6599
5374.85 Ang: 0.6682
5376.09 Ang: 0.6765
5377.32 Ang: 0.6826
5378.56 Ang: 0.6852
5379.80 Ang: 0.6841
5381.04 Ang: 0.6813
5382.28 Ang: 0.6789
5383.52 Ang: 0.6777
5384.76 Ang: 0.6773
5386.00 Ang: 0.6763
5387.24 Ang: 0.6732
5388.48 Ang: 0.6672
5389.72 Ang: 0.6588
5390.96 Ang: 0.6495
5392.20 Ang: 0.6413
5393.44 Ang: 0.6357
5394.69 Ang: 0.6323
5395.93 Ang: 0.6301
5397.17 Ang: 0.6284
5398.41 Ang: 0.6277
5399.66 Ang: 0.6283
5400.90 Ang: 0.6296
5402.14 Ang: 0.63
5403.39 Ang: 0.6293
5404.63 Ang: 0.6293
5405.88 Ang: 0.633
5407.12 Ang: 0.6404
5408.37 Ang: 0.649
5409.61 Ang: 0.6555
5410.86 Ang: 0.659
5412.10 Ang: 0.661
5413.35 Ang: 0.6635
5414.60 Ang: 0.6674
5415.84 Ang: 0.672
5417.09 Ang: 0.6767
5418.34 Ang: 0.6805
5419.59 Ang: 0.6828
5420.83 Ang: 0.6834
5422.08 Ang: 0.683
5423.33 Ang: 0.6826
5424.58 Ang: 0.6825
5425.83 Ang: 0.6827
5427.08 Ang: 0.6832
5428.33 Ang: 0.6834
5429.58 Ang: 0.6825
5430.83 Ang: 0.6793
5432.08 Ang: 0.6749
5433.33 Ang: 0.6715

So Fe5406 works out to 1.49 Ang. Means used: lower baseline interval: 0.68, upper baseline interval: 0.68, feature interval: 0.643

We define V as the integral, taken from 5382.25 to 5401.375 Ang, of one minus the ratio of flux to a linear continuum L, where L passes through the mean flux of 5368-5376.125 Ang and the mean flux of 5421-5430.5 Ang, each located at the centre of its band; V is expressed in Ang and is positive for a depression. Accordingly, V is 0.5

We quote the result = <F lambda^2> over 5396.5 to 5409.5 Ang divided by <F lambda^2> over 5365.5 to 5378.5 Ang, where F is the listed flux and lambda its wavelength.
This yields 1.0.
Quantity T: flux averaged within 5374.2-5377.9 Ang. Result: 0.676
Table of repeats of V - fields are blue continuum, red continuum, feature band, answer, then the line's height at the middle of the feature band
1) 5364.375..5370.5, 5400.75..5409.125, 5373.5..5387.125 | -0.6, 0.651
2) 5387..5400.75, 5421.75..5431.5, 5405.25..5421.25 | 0.1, 0.666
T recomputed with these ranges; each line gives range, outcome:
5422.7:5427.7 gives 0.682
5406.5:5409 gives 0.646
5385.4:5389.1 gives 0.672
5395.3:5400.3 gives 0.629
